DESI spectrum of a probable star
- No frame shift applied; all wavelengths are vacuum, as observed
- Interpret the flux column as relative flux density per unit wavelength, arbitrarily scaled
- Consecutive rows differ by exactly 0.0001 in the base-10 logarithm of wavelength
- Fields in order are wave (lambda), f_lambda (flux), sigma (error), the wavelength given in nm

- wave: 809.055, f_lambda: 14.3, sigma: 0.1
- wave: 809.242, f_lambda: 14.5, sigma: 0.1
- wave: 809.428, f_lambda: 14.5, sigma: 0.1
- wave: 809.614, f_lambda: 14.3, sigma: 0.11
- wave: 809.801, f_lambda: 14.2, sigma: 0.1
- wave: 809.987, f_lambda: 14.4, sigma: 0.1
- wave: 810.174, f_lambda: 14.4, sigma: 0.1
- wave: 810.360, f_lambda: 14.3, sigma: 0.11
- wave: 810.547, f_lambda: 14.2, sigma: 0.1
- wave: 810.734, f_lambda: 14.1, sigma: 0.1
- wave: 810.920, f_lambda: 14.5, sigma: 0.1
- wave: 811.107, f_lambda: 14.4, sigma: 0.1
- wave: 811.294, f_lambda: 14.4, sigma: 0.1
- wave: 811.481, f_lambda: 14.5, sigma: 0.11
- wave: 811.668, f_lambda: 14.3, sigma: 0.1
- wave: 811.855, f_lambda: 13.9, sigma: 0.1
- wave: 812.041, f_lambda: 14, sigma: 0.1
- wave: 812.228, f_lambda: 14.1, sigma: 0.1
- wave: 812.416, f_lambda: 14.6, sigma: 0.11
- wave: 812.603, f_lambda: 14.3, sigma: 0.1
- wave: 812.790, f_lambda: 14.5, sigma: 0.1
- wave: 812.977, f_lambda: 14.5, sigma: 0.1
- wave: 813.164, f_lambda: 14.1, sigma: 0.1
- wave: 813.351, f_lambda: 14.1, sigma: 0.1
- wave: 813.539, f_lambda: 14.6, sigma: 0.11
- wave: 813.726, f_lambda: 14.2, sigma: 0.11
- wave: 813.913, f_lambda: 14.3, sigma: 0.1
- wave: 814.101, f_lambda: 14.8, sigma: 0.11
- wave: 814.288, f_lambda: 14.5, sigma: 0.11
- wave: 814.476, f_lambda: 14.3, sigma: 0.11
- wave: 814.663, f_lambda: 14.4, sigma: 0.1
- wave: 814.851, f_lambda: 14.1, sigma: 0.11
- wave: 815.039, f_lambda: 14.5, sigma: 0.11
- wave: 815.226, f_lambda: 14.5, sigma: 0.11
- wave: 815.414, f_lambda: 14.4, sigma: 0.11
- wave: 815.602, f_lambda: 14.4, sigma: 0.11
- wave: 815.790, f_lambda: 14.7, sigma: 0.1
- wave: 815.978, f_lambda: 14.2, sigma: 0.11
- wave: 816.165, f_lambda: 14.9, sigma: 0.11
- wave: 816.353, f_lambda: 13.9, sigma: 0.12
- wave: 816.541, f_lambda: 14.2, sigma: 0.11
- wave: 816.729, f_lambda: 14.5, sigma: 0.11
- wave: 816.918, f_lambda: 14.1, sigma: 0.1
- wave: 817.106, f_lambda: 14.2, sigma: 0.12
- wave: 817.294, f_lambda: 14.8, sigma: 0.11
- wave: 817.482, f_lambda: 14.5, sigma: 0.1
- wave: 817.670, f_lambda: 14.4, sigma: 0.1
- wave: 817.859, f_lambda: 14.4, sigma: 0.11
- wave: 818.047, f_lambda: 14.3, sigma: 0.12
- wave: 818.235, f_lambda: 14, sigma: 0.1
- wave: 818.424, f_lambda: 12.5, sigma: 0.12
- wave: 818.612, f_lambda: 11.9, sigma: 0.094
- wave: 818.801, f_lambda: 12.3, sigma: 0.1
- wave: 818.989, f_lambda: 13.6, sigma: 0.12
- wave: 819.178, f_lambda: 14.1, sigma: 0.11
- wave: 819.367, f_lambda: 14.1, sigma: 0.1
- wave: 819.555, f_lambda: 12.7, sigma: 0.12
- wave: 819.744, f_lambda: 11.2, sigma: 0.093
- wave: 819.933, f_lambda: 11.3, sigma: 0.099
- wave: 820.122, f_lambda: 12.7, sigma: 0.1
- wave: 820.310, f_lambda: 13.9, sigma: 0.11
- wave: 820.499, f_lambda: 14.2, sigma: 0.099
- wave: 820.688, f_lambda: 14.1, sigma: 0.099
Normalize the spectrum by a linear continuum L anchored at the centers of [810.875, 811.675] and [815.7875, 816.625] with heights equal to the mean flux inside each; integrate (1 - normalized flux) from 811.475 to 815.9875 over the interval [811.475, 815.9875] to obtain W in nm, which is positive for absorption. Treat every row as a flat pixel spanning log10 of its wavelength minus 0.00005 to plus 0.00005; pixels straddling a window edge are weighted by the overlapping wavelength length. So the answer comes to 0.01 nm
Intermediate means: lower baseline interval 14.4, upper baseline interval 14.4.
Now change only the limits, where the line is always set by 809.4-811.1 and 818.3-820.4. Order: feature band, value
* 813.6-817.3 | -0.26 nm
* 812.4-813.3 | -0.03 nm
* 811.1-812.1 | -0.01 nm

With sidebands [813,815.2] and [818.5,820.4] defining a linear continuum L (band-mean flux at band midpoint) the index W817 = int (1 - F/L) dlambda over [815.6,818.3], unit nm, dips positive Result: -0.17 nm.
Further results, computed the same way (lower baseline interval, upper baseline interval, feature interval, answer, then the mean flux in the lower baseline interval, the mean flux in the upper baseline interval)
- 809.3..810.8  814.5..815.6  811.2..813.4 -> 0.01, 14.3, 14.4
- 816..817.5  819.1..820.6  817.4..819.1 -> 0.02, 14.4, 13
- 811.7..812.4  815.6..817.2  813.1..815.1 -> -0.02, 14.1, 14.3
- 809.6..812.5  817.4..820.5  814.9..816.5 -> -0.09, 14.3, 13.3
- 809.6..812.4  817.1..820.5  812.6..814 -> -0.03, 14.3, 13.4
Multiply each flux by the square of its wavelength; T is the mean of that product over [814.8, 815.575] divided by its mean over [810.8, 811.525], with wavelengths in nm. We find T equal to 1.0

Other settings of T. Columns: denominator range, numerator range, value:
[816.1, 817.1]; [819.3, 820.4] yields 0.89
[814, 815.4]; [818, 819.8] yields 0.92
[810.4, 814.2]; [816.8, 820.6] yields 0.96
